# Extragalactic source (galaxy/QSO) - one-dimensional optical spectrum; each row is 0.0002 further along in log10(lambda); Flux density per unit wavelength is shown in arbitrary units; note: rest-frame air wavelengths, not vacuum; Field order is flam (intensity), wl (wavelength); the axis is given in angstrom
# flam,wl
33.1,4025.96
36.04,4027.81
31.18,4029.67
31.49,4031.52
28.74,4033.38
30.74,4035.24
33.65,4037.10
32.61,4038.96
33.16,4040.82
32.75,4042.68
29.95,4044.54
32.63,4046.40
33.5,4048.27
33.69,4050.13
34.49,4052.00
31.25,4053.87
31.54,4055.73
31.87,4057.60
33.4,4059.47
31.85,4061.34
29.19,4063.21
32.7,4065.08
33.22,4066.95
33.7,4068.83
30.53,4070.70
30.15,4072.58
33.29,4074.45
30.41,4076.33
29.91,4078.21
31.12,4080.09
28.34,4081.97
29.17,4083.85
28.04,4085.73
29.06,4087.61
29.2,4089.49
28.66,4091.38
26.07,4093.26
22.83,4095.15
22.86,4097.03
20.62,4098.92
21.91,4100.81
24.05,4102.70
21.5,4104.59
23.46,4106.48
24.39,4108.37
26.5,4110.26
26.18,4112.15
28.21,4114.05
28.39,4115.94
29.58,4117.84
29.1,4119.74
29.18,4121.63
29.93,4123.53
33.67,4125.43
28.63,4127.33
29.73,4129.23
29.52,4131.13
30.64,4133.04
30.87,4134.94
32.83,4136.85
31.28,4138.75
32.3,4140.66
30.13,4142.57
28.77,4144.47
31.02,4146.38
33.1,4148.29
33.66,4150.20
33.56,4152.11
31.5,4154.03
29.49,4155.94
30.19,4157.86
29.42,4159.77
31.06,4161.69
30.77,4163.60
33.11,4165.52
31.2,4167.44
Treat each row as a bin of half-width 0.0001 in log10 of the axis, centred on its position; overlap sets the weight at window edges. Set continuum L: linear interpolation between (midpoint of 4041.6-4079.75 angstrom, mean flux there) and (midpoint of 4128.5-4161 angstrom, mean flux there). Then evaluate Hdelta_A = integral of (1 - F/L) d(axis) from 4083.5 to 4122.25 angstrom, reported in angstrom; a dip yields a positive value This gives 6.7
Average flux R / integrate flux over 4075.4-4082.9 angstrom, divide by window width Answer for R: 29.9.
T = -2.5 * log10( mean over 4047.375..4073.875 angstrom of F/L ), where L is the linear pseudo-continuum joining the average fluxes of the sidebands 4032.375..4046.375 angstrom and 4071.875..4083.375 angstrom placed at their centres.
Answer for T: -0.04 mag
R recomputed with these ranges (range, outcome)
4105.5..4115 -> 25.8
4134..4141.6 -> 31.8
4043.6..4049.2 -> 32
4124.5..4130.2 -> 30.7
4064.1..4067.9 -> 32.9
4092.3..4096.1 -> 24.5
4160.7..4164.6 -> 30.9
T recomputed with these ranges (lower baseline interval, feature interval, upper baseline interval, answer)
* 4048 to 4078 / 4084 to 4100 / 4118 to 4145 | 0.20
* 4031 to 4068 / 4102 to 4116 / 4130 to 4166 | 0.25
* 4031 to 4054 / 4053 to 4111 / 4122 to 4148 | 0.12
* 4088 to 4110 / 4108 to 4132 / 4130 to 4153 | -0.04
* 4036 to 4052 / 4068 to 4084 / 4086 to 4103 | -0.10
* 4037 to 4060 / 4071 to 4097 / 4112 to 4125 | 0.07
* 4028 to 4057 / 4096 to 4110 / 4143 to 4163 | 0.35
